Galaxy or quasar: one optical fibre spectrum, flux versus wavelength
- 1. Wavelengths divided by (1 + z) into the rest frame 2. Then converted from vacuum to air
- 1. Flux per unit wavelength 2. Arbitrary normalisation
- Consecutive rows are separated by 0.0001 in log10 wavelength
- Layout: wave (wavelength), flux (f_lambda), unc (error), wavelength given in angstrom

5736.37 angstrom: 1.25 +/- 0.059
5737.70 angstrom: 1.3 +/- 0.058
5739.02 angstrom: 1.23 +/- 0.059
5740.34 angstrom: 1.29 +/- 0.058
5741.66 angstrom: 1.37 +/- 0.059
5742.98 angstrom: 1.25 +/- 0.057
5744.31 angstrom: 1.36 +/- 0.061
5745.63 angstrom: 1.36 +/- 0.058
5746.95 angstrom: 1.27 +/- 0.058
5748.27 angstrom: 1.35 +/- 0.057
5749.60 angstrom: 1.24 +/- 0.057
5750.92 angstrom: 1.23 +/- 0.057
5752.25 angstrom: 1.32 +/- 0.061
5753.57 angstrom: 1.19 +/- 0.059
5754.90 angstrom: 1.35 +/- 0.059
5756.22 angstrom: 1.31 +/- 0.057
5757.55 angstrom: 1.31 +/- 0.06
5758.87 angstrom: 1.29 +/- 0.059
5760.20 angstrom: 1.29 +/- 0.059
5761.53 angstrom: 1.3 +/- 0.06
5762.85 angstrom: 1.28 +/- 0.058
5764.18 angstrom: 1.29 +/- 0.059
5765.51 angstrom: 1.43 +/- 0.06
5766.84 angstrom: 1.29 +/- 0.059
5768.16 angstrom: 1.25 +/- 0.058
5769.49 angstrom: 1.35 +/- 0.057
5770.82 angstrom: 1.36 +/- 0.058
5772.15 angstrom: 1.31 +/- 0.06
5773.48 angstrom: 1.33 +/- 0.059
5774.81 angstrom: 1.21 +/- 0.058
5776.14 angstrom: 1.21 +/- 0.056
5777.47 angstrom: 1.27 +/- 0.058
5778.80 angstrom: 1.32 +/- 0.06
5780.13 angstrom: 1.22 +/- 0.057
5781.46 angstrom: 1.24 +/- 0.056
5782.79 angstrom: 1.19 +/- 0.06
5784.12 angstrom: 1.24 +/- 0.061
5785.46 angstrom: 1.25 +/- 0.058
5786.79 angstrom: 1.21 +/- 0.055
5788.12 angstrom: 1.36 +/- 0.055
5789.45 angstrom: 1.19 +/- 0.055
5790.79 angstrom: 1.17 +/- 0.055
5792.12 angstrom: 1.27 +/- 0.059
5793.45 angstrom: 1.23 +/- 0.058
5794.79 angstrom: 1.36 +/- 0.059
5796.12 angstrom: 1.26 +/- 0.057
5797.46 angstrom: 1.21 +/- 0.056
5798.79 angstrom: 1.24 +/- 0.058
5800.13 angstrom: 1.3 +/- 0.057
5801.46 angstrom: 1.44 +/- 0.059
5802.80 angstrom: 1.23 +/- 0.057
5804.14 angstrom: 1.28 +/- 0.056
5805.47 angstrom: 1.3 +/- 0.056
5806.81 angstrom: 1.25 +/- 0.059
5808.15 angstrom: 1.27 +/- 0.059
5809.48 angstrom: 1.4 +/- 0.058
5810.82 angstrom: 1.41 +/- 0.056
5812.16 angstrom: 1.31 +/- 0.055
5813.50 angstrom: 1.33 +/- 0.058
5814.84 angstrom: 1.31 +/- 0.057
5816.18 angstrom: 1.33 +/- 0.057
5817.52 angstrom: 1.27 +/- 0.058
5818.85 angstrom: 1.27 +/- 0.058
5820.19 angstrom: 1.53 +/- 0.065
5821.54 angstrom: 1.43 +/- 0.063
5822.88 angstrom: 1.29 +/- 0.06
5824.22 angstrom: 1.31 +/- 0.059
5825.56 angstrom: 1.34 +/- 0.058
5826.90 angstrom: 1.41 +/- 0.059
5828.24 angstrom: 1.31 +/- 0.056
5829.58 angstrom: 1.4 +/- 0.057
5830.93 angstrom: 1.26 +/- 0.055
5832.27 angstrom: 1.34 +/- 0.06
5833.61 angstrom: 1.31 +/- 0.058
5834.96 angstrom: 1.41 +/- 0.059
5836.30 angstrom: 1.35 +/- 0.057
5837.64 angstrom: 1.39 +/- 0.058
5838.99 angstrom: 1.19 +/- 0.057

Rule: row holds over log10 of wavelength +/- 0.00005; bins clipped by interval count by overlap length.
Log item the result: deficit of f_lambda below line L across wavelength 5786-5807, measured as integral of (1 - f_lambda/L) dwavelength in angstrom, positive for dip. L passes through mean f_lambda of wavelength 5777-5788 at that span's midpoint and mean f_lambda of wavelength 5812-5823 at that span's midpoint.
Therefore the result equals 0.3 angstrom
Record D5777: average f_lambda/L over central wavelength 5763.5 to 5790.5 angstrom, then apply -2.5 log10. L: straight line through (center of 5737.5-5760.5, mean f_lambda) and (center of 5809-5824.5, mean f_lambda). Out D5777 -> 0.036 mag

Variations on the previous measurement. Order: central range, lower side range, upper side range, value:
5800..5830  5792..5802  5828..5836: -0.02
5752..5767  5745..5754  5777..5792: -0.03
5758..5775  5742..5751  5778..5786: -0.03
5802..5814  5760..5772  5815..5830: 0.03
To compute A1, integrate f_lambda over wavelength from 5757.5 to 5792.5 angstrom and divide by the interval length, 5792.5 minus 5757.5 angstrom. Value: 1.27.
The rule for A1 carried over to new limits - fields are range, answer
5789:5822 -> 1.3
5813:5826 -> 1.34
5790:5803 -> 1.27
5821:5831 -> 1.35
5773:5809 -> 1.26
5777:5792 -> 1.24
